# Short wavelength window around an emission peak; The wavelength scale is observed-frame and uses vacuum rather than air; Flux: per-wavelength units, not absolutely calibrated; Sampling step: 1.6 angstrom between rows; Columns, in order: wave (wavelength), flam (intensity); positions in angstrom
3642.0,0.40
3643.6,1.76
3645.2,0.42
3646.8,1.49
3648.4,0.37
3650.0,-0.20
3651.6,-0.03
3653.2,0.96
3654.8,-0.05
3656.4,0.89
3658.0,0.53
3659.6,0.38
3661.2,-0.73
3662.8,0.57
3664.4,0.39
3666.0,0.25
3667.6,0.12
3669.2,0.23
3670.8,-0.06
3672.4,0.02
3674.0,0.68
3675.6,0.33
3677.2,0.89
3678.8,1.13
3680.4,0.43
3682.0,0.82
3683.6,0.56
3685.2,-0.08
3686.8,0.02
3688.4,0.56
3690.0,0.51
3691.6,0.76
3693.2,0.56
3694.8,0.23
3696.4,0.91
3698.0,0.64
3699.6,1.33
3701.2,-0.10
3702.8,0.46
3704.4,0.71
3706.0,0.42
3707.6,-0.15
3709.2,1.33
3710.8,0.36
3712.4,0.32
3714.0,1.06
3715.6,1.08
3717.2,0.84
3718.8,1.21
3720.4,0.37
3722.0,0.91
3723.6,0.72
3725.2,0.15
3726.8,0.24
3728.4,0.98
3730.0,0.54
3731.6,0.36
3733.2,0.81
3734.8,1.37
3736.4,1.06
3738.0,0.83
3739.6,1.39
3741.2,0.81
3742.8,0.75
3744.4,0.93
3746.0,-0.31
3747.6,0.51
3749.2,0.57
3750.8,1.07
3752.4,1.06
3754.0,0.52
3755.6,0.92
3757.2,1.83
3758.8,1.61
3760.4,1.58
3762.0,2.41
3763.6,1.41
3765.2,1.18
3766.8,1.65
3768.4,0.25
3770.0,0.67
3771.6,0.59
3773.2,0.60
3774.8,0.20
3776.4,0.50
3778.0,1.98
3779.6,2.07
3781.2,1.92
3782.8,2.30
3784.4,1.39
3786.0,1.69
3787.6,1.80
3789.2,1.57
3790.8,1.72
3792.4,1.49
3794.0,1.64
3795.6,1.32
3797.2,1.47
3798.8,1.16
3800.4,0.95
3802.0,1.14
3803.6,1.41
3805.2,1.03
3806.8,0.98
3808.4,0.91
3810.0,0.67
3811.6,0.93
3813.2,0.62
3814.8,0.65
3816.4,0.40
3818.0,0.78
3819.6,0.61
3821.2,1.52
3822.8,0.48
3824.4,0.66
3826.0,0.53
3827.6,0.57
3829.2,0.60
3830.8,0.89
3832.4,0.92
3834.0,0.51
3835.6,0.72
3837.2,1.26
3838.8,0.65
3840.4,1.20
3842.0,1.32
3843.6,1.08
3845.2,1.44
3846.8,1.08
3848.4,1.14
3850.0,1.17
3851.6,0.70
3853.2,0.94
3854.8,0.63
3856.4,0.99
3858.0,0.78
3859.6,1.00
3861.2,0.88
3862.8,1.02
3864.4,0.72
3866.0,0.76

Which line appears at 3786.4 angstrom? Ly-alpha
